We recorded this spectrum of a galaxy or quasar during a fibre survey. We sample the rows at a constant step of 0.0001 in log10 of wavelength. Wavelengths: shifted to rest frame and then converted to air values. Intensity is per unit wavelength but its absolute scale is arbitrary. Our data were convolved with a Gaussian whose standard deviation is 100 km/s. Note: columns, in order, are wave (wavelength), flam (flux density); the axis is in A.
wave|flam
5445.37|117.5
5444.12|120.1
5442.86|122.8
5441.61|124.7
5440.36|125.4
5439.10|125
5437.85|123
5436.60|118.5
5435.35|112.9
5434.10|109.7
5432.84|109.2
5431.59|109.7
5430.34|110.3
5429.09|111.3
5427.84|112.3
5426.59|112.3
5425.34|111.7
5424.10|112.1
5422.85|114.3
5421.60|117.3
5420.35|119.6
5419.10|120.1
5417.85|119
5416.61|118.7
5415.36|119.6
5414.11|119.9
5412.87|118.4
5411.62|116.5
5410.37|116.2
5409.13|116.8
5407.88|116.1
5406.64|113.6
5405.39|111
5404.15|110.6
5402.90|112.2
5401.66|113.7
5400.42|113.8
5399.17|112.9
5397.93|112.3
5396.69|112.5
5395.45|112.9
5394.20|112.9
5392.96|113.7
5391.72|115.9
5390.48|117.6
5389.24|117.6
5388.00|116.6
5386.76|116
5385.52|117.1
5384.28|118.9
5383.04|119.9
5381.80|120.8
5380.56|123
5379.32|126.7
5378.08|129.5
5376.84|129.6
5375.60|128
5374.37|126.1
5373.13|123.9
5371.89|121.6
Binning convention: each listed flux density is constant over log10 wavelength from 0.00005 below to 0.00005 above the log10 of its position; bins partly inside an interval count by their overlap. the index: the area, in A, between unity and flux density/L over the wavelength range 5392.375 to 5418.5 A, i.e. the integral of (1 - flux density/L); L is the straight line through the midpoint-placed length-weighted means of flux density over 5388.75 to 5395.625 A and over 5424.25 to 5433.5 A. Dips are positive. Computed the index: -0.3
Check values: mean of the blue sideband 115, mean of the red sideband 111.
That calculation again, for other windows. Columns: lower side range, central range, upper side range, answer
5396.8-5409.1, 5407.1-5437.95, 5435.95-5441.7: 0.84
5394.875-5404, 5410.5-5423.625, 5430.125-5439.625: -0.50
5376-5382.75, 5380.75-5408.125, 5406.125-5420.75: 1.60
